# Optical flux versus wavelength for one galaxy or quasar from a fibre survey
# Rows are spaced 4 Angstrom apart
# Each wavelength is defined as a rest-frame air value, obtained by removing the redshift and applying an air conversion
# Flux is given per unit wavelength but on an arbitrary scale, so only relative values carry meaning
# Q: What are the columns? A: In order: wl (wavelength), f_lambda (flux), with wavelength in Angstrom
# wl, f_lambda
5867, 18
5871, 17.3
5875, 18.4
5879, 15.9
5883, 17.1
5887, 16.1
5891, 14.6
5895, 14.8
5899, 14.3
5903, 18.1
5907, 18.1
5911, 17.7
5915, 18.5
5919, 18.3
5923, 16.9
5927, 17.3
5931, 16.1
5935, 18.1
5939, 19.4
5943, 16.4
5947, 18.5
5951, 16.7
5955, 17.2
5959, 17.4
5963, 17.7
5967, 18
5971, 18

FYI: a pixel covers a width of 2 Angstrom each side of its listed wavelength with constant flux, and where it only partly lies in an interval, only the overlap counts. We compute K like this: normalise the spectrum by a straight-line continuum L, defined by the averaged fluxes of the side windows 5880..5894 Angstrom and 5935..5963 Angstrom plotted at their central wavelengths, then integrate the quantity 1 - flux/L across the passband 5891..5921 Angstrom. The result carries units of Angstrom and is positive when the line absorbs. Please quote -0.97 Angstrom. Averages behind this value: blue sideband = 15.8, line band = 16.9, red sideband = 17.6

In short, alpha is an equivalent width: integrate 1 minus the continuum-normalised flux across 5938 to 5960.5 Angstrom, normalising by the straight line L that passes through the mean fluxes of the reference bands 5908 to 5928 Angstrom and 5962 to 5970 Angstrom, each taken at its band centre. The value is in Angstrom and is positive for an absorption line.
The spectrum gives 0.4 Angstrom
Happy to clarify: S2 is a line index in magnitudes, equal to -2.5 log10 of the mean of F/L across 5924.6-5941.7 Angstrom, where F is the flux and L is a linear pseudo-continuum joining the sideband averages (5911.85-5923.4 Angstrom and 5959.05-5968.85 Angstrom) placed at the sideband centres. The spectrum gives 0.017 mag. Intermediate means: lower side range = 18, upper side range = 17.8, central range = 17.7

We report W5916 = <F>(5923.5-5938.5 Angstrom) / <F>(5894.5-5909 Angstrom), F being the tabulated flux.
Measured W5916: 1.1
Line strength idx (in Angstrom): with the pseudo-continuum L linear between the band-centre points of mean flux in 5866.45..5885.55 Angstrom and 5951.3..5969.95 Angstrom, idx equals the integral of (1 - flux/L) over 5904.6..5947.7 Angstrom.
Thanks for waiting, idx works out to -0.8 Angstrom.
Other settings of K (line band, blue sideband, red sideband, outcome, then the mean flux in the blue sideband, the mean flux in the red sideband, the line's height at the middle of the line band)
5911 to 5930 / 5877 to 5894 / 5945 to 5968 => -1.1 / 15.9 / 17.6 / 16.7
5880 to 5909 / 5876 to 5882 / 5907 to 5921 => 1.8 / 16.5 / 18.2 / 17.2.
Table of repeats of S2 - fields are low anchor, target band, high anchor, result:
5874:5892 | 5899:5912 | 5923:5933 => -0.05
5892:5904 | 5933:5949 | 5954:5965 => -0.08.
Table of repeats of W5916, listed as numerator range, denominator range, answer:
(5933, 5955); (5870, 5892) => 1.07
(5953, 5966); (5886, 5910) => 1.09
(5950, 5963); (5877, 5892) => 1.08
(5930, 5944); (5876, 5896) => 1.11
